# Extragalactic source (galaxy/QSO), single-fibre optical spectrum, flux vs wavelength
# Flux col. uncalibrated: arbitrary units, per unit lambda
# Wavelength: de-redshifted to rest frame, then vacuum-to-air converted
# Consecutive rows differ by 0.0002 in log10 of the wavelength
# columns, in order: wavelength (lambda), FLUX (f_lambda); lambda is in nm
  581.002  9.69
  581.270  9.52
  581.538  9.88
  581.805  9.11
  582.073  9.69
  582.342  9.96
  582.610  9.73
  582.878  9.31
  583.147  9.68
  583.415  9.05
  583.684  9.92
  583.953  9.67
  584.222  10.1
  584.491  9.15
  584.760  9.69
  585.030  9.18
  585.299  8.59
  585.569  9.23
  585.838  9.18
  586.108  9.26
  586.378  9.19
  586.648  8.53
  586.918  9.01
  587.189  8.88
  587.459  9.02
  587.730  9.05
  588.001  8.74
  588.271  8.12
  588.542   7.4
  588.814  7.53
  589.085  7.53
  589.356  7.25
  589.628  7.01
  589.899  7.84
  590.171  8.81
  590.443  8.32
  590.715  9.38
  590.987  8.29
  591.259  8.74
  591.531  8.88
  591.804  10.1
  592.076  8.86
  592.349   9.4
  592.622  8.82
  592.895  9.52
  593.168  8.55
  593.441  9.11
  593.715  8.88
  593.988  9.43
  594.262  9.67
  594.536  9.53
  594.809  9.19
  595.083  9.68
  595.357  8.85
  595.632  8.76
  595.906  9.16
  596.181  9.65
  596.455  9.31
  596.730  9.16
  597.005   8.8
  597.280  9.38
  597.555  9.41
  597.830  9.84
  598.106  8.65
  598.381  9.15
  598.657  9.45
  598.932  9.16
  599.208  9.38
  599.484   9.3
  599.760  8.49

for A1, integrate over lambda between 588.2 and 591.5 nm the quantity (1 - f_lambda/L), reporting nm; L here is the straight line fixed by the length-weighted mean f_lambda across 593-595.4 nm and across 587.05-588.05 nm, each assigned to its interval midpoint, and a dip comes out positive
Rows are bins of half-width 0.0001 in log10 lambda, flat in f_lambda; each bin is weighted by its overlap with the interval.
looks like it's 0.36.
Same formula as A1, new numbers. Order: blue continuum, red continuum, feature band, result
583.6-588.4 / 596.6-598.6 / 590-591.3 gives 0.068 nm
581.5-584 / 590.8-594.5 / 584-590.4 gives 0.512 nm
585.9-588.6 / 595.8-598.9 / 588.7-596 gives 0.196 nm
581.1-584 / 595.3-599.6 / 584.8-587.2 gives 0.118 nm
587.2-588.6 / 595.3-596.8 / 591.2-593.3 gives -0.057 nm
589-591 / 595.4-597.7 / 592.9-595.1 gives -0.126 nm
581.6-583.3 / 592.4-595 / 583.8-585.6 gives 0.024 nm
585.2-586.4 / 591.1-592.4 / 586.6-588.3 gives 0.056 nm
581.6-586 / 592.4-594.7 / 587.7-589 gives 0.176 nm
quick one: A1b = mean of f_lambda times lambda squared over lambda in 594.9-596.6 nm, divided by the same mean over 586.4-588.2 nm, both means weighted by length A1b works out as 1.1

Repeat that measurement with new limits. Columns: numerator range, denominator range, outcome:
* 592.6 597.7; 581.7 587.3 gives 1.02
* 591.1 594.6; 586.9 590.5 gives 1.14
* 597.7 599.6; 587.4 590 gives 1.21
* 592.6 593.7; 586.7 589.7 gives 1.12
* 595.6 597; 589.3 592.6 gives 1.09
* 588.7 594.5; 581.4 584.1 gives 0.93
